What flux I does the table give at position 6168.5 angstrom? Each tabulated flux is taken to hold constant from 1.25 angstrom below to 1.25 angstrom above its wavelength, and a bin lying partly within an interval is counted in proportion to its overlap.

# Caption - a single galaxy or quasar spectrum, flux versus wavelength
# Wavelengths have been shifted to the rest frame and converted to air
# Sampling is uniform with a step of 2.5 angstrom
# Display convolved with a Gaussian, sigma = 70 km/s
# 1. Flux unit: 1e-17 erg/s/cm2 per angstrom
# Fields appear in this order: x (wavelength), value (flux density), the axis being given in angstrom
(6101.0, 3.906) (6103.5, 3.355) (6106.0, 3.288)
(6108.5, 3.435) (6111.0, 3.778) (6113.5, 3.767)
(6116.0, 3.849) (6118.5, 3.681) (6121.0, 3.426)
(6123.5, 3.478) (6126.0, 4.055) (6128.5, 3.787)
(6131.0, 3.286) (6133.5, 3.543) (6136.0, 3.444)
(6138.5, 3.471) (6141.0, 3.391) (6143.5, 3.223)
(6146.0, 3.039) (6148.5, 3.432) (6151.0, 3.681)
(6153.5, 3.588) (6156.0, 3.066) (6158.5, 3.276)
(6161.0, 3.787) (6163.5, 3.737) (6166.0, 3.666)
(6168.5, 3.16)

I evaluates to 3.16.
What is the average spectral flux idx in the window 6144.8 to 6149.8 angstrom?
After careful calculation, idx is 3.24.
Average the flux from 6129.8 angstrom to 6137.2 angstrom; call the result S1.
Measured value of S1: 3.43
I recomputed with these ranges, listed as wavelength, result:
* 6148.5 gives 3.432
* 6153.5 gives 3.588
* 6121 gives 3.426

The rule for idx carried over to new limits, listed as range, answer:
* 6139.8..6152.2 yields 3.35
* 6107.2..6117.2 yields 3.7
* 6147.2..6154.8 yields 3.56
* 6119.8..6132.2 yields 3.61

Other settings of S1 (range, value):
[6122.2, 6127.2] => 3.76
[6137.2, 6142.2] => 3.43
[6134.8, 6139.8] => 3.46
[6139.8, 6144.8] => 3.3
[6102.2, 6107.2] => 3.33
